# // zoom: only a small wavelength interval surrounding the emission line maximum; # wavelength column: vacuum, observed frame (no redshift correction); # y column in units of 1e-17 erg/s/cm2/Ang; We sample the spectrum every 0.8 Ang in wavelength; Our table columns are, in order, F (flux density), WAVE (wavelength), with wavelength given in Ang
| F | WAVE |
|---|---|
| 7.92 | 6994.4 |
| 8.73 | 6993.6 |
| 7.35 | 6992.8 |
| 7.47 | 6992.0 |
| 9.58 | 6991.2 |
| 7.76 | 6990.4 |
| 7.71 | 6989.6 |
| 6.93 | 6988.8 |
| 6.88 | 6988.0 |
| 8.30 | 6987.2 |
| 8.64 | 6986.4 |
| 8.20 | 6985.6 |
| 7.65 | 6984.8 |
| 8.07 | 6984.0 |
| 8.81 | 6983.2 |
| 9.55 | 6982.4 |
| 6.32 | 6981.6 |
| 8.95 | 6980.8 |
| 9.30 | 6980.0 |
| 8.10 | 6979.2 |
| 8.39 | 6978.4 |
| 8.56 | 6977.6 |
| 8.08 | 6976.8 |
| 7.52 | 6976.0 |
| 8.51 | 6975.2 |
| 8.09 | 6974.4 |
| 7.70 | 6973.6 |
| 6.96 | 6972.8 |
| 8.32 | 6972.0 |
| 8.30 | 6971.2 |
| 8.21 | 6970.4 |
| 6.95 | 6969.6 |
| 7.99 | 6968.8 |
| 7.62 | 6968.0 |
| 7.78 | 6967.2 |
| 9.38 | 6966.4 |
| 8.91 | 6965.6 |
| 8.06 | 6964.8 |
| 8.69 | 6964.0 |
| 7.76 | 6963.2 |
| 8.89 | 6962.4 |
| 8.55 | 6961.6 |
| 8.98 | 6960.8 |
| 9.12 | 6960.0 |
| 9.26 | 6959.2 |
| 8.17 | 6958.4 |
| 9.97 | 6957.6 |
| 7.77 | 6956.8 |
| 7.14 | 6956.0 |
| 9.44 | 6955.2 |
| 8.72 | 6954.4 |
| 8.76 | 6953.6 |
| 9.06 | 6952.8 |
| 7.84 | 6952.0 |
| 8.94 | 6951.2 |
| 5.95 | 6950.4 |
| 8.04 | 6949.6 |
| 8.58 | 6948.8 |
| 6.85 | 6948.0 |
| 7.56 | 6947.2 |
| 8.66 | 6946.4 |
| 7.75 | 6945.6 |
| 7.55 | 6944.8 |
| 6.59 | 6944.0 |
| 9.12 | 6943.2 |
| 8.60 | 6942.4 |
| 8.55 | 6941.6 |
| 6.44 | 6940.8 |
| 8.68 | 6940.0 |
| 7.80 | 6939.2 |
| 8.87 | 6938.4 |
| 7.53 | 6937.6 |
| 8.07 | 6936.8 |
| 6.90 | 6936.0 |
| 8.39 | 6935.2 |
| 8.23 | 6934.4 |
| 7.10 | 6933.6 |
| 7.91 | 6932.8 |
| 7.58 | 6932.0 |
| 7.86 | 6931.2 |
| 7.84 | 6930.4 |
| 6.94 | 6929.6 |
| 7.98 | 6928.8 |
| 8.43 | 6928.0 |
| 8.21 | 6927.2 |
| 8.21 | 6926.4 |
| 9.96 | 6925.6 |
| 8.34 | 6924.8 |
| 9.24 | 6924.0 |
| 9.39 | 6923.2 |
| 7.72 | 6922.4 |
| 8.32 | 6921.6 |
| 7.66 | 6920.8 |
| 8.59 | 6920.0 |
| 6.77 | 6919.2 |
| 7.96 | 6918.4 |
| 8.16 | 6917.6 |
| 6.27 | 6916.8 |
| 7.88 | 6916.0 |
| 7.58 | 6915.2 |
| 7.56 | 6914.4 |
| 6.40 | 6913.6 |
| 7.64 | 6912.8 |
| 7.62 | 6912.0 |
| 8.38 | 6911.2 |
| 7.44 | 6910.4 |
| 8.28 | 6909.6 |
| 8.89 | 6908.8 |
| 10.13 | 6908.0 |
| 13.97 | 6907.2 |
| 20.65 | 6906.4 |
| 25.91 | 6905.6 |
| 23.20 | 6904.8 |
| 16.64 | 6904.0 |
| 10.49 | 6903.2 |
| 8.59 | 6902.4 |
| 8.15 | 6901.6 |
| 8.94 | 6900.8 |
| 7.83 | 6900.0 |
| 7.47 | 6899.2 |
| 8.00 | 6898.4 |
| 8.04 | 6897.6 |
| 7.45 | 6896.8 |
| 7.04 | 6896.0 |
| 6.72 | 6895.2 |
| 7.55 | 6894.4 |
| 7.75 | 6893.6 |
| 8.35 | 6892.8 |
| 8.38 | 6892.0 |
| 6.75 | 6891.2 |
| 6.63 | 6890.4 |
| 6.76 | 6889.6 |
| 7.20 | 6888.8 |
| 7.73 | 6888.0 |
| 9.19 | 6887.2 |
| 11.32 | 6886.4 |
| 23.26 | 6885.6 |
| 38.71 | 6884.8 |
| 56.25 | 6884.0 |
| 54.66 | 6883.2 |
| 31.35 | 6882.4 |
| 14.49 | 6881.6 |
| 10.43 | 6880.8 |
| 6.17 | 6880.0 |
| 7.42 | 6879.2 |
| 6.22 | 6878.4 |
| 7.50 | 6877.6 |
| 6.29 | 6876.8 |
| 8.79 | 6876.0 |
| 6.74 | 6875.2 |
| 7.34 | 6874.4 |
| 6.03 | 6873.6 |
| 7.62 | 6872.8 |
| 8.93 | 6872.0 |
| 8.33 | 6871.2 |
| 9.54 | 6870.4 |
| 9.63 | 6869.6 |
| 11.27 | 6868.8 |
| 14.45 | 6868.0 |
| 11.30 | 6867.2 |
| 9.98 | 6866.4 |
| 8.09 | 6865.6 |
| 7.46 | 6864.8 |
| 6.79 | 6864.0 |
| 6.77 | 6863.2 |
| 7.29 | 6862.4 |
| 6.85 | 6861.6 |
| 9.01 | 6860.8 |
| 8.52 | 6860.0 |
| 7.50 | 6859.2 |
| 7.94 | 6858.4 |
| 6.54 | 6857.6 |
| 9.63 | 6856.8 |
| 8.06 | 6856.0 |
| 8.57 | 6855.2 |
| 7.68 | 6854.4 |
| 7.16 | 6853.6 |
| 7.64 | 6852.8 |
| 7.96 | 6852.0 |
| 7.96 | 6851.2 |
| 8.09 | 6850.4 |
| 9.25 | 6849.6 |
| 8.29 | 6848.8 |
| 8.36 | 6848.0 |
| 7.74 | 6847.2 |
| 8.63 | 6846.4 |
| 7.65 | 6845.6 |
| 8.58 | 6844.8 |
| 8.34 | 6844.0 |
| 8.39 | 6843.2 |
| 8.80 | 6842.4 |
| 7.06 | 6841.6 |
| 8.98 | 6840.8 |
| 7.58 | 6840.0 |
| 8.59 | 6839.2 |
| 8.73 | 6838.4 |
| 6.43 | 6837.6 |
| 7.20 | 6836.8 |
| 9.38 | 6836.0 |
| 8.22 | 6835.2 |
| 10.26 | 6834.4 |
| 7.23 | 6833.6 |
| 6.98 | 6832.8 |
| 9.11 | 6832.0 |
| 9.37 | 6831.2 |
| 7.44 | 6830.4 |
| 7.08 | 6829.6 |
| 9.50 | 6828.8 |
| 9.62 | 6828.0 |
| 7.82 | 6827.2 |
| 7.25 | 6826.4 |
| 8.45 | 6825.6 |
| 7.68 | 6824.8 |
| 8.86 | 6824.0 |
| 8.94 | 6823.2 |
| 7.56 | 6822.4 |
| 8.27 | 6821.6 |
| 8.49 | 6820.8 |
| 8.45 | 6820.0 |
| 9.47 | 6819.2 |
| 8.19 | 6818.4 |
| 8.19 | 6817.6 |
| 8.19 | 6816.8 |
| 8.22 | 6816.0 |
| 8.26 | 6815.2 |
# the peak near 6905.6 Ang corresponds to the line [N II] 6583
